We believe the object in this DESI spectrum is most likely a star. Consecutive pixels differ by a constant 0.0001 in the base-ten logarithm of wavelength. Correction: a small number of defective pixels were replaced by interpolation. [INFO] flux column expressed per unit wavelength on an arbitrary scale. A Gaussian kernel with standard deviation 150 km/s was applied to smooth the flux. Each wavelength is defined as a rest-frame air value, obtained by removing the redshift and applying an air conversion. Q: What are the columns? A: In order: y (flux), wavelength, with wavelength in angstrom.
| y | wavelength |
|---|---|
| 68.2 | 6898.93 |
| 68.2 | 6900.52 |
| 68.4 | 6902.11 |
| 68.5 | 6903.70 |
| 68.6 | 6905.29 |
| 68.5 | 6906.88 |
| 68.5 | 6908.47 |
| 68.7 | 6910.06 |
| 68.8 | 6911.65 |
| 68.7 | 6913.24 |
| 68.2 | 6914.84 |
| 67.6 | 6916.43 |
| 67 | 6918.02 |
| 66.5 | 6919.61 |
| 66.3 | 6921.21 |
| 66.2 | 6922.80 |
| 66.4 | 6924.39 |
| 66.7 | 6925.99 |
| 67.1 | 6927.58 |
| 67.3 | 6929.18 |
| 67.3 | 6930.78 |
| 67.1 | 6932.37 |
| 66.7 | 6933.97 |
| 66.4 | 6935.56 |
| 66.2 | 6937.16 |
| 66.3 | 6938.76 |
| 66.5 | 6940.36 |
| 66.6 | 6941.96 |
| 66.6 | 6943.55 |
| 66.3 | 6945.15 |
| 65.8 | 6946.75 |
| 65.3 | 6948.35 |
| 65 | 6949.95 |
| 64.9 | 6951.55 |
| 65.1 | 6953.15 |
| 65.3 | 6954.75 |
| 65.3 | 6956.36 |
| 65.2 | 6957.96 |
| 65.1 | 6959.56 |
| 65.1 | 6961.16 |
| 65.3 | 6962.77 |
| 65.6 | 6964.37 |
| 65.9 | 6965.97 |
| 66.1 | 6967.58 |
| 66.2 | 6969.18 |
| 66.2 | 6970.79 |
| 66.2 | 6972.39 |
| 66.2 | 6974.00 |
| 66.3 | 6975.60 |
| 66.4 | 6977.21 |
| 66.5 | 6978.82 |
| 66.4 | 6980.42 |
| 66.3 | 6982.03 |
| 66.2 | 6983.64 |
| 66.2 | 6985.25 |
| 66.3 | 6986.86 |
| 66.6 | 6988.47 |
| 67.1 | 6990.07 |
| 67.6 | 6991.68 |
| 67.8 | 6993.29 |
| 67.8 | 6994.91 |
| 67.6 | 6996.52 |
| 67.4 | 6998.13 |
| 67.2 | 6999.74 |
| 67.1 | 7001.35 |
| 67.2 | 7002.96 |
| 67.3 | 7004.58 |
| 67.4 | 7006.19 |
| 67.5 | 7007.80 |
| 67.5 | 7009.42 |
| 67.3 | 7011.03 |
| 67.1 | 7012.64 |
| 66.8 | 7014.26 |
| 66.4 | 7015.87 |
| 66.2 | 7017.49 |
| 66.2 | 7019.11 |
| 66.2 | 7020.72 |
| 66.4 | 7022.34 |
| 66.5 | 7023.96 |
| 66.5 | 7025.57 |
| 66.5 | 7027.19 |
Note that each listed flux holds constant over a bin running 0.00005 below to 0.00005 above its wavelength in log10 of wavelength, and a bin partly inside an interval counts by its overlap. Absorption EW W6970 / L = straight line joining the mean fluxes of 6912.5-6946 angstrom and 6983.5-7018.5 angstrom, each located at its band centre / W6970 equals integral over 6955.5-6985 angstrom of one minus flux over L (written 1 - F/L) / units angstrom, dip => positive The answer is 0.47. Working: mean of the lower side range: 66.9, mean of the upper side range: 67.1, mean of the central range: 65.9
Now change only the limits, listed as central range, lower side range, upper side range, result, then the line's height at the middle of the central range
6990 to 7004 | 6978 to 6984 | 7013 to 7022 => -0.2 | 66.4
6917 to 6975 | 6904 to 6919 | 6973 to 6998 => 1.3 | 67.6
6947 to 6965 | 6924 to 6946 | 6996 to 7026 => 0.4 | 66.8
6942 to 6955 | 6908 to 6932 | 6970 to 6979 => 0.2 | 66.8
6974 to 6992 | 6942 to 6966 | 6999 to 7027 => -0.1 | 66.2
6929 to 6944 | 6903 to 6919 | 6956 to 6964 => 0.0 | 66.7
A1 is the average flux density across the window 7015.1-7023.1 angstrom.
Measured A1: 66.2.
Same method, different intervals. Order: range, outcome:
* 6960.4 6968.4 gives 65.6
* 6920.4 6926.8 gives 66.4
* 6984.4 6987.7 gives 66.2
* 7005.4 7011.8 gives 67.4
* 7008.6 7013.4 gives 67.3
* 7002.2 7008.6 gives 67.3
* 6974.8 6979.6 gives 66.3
